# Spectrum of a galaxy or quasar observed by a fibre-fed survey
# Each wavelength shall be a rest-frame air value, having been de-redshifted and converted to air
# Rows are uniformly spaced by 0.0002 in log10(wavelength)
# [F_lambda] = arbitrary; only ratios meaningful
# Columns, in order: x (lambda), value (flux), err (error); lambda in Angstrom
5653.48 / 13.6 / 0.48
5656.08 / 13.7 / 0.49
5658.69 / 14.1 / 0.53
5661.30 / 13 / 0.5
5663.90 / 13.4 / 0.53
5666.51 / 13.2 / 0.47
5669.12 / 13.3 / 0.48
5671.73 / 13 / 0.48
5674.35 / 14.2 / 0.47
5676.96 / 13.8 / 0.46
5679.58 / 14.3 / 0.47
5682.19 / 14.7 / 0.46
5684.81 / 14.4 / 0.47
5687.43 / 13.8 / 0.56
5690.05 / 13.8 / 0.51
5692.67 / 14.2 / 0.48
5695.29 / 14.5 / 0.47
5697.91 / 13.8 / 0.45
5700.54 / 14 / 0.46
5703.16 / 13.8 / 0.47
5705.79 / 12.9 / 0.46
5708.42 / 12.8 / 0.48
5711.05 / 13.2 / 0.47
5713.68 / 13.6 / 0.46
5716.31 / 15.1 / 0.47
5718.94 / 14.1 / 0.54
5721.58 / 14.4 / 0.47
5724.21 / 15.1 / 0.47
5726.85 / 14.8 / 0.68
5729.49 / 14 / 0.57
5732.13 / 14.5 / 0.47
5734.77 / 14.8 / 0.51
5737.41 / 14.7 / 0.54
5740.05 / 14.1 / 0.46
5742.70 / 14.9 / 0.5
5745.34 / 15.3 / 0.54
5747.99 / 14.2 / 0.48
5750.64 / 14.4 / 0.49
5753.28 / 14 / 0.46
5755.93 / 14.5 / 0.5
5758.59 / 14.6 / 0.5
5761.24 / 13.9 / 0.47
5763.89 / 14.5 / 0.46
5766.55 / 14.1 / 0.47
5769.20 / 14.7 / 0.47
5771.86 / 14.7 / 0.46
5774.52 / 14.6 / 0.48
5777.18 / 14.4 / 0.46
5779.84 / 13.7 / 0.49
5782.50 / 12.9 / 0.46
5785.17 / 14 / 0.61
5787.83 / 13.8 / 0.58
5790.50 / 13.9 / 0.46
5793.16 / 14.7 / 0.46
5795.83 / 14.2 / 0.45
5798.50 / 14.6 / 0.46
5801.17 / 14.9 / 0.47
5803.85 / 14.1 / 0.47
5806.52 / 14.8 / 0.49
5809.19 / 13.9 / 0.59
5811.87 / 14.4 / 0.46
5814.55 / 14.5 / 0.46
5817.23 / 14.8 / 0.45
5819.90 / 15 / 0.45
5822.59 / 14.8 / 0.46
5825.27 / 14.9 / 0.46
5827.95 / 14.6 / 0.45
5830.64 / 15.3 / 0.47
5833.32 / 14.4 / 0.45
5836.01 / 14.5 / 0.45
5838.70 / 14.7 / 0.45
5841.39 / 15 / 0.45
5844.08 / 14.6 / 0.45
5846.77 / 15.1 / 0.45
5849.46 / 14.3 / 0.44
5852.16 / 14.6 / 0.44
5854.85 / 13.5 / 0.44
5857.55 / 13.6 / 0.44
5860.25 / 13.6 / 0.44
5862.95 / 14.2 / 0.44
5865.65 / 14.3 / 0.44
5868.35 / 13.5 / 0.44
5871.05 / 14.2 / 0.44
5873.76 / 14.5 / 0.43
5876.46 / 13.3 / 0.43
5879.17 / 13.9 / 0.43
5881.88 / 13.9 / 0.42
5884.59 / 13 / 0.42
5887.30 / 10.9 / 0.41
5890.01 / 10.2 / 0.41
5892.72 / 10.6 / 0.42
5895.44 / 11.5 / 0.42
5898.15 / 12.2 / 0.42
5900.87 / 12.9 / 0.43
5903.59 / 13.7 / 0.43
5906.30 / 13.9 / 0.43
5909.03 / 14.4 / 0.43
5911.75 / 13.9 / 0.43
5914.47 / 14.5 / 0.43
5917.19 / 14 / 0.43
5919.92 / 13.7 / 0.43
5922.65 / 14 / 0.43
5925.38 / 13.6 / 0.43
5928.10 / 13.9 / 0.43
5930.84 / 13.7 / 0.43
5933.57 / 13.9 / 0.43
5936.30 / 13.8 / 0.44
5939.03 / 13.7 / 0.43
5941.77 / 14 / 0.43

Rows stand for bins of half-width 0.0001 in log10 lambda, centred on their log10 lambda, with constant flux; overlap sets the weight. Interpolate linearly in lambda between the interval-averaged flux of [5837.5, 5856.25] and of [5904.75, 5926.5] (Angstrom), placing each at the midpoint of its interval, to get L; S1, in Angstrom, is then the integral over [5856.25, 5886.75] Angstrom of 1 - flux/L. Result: 1.29 Angstrom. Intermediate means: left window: 14.5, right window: 14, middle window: 13.7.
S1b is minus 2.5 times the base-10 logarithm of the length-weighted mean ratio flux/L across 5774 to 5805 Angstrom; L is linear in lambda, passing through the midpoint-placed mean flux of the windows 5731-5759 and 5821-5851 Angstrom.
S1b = 0.038 mag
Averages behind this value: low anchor 14.5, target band 14.1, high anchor 14.7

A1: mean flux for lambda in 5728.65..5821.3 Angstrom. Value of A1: 14.4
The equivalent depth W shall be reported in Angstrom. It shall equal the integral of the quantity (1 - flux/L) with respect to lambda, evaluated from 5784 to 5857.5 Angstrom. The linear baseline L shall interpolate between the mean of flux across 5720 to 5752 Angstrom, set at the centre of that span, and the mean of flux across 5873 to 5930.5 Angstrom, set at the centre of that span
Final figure -3.4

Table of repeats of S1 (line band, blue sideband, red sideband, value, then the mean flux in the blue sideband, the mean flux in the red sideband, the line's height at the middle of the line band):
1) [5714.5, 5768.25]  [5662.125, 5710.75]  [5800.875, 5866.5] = -1.79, 13.8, 14.5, 14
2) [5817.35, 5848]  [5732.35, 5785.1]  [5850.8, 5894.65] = -2.68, 14.4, 13.2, 13.6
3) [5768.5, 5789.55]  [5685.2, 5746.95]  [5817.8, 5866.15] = 0.39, 14.2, 14.5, 14.3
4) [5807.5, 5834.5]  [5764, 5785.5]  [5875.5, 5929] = -1.75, 14.2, 13.1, 13.8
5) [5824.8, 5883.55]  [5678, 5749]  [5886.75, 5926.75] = -4.24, 14.2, 13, 13.3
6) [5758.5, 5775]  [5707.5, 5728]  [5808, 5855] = -0.07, 14.2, 14.6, 14.4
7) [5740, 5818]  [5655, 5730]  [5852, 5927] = -3.90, 13.9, 13.3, 13.7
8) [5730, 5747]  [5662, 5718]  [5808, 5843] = -0.68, 13.8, 14.7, 14.1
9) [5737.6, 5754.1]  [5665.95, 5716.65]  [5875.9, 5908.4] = -1.30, 13.8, 12.5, 13.5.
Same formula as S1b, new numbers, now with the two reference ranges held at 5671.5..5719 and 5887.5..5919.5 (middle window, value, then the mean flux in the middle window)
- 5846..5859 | -0.085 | 14.2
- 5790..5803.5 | -0.084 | 14.5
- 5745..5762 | -0.059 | 14.4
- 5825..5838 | -0.117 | 14.7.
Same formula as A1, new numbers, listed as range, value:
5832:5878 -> 14.2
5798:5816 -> 14.4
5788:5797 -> 14.2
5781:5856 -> 14.5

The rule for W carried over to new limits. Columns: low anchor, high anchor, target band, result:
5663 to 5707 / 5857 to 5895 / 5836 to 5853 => -1.9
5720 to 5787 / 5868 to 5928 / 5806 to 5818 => -0.5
